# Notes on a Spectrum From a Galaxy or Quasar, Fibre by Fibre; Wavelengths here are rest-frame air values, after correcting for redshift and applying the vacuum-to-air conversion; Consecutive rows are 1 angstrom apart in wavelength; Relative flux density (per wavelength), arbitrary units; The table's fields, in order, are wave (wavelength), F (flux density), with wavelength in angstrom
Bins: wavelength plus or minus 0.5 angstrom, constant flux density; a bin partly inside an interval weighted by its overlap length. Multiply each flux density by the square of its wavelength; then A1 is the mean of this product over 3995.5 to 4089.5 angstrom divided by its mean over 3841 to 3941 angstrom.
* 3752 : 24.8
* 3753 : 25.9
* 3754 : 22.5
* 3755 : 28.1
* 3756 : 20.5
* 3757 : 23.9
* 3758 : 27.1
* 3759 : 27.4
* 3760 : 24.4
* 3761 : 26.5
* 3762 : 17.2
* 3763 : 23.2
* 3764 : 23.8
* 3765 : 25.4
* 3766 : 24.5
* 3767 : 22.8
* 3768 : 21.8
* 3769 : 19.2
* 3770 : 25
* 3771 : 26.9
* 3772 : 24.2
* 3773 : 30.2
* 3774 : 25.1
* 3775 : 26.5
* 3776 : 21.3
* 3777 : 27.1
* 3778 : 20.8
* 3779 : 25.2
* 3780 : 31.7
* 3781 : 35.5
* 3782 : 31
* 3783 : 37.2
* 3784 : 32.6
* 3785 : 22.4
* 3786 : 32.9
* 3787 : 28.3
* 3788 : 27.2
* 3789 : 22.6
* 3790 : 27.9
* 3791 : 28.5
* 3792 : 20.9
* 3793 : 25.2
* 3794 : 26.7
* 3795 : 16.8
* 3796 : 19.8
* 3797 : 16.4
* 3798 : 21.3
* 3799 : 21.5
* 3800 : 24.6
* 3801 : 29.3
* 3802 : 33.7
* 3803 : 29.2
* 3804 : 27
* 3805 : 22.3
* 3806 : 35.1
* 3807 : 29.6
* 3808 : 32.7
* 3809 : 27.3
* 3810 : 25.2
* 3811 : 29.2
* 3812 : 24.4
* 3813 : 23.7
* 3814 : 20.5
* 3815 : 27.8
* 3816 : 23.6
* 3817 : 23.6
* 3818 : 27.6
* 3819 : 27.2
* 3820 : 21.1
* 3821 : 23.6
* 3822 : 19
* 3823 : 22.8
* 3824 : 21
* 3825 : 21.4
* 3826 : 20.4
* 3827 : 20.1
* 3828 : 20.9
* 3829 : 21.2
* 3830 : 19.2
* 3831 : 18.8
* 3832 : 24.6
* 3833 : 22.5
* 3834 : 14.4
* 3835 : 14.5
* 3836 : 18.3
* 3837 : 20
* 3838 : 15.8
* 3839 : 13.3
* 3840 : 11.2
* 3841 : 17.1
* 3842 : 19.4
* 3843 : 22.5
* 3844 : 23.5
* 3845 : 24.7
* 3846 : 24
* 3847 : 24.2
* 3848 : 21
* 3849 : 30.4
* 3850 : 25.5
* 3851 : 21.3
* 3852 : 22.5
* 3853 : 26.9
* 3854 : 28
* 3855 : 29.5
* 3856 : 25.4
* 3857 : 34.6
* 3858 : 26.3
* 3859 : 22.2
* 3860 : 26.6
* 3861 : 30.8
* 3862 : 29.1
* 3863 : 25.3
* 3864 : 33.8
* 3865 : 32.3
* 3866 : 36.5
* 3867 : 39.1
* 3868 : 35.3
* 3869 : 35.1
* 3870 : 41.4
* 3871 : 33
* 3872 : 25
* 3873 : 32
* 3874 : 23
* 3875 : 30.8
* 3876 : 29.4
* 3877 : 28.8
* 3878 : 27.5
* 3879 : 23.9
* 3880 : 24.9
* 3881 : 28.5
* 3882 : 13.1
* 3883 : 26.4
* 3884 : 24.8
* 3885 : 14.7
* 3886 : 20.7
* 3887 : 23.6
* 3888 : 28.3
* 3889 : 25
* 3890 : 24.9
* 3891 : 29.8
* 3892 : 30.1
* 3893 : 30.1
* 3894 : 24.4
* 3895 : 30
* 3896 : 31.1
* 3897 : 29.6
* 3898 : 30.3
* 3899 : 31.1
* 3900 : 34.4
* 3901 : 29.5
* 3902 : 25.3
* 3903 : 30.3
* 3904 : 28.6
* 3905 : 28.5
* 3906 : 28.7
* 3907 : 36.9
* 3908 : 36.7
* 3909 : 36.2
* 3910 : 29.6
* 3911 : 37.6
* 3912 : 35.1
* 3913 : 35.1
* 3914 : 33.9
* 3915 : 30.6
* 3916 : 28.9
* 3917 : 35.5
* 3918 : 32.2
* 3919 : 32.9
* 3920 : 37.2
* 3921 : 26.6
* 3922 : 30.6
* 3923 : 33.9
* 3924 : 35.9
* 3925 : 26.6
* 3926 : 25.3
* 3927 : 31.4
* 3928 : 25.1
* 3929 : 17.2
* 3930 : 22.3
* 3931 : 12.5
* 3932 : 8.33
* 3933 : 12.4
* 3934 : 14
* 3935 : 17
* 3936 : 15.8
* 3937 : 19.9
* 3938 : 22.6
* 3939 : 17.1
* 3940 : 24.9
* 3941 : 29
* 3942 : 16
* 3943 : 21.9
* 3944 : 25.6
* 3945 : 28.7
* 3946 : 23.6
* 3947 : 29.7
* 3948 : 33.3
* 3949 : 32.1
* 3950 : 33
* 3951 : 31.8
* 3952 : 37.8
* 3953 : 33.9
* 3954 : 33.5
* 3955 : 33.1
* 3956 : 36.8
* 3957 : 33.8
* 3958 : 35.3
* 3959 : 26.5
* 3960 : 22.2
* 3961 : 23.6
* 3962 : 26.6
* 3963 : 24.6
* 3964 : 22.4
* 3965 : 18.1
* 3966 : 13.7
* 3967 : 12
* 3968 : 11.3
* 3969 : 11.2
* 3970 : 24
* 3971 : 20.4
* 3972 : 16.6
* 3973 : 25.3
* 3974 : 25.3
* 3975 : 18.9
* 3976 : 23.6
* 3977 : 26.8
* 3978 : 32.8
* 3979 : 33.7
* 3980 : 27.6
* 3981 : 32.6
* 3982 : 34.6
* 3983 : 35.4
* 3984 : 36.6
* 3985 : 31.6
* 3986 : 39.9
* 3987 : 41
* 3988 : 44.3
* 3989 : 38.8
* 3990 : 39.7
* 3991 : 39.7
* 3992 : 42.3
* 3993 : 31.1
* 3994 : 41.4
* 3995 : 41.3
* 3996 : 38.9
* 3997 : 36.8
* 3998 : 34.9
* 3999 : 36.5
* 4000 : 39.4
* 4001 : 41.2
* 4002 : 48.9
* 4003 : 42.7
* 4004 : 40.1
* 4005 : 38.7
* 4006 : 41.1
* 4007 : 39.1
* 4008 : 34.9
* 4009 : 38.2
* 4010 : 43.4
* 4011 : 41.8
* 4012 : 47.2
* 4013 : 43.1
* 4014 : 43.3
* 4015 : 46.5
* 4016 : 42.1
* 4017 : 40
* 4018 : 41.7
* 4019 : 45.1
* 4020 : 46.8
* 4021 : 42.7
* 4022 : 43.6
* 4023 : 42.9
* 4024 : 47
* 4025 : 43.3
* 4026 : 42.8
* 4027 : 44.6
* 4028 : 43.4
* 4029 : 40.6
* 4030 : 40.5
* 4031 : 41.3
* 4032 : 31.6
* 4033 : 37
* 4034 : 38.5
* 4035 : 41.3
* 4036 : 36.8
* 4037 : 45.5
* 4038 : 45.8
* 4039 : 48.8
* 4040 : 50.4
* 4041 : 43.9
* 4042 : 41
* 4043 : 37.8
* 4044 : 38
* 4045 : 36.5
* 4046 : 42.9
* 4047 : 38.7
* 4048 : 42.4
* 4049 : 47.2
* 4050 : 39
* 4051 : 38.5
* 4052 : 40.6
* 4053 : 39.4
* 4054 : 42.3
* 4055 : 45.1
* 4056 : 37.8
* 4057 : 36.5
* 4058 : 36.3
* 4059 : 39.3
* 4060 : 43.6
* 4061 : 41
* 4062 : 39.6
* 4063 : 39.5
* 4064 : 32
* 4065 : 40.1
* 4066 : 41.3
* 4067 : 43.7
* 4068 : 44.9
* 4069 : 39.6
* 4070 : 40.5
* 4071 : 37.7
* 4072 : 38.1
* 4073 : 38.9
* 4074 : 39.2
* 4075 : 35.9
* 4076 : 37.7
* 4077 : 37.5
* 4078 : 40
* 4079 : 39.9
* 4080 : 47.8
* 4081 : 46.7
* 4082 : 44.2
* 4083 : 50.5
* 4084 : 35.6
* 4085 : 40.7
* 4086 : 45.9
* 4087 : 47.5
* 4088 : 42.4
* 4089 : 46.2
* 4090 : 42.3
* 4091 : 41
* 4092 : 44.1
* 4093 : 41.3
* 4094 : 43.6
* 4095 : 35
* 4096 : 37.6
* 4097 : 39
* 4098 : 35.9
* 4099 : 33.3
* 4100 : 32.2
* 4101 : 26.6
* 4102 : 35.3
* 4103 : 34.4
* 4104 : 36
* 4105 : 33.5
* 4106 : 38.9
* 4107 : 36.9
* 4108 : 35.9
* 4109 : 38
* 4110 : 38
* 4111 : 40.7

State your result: 1.63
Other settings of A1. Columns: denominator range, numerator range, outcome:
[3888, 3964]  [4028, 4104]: 1.54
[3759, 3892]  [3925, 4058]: 1.46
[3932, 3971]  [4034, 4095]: 1.81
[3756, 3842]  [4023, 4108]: 1.92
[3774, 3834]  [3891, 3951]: 1.17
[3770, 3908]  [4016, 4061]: 1.77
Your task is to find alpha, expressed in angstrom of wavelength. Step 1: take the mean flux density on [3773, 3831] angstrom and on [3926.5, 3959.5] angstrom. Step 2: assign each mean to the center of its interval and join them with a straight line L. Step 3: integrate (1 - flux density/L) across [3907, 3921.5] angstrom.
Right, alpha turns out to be -4.7 angstrom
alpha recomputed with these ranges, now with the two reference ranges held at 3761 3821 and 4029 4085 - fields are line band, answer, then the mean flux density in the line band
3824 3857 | 8.16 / 21.5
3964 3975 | 5.45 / 18.1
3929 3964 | 9.58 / 25.1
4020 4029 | -1.14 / 43.8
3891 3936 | 5.57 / 28.5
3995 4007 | -0.77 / 39.9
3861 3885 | 0.84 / 29.2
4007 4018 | -1.07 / 41.9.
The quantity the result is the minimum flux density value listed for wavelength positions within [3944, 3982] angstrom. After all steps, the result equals 11.2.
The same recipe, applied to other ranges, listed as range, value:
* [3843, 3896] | 13.1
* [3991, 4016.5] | 31.1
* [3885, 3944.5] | 8.33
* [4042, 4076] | 32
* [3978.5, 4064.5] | 27.6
